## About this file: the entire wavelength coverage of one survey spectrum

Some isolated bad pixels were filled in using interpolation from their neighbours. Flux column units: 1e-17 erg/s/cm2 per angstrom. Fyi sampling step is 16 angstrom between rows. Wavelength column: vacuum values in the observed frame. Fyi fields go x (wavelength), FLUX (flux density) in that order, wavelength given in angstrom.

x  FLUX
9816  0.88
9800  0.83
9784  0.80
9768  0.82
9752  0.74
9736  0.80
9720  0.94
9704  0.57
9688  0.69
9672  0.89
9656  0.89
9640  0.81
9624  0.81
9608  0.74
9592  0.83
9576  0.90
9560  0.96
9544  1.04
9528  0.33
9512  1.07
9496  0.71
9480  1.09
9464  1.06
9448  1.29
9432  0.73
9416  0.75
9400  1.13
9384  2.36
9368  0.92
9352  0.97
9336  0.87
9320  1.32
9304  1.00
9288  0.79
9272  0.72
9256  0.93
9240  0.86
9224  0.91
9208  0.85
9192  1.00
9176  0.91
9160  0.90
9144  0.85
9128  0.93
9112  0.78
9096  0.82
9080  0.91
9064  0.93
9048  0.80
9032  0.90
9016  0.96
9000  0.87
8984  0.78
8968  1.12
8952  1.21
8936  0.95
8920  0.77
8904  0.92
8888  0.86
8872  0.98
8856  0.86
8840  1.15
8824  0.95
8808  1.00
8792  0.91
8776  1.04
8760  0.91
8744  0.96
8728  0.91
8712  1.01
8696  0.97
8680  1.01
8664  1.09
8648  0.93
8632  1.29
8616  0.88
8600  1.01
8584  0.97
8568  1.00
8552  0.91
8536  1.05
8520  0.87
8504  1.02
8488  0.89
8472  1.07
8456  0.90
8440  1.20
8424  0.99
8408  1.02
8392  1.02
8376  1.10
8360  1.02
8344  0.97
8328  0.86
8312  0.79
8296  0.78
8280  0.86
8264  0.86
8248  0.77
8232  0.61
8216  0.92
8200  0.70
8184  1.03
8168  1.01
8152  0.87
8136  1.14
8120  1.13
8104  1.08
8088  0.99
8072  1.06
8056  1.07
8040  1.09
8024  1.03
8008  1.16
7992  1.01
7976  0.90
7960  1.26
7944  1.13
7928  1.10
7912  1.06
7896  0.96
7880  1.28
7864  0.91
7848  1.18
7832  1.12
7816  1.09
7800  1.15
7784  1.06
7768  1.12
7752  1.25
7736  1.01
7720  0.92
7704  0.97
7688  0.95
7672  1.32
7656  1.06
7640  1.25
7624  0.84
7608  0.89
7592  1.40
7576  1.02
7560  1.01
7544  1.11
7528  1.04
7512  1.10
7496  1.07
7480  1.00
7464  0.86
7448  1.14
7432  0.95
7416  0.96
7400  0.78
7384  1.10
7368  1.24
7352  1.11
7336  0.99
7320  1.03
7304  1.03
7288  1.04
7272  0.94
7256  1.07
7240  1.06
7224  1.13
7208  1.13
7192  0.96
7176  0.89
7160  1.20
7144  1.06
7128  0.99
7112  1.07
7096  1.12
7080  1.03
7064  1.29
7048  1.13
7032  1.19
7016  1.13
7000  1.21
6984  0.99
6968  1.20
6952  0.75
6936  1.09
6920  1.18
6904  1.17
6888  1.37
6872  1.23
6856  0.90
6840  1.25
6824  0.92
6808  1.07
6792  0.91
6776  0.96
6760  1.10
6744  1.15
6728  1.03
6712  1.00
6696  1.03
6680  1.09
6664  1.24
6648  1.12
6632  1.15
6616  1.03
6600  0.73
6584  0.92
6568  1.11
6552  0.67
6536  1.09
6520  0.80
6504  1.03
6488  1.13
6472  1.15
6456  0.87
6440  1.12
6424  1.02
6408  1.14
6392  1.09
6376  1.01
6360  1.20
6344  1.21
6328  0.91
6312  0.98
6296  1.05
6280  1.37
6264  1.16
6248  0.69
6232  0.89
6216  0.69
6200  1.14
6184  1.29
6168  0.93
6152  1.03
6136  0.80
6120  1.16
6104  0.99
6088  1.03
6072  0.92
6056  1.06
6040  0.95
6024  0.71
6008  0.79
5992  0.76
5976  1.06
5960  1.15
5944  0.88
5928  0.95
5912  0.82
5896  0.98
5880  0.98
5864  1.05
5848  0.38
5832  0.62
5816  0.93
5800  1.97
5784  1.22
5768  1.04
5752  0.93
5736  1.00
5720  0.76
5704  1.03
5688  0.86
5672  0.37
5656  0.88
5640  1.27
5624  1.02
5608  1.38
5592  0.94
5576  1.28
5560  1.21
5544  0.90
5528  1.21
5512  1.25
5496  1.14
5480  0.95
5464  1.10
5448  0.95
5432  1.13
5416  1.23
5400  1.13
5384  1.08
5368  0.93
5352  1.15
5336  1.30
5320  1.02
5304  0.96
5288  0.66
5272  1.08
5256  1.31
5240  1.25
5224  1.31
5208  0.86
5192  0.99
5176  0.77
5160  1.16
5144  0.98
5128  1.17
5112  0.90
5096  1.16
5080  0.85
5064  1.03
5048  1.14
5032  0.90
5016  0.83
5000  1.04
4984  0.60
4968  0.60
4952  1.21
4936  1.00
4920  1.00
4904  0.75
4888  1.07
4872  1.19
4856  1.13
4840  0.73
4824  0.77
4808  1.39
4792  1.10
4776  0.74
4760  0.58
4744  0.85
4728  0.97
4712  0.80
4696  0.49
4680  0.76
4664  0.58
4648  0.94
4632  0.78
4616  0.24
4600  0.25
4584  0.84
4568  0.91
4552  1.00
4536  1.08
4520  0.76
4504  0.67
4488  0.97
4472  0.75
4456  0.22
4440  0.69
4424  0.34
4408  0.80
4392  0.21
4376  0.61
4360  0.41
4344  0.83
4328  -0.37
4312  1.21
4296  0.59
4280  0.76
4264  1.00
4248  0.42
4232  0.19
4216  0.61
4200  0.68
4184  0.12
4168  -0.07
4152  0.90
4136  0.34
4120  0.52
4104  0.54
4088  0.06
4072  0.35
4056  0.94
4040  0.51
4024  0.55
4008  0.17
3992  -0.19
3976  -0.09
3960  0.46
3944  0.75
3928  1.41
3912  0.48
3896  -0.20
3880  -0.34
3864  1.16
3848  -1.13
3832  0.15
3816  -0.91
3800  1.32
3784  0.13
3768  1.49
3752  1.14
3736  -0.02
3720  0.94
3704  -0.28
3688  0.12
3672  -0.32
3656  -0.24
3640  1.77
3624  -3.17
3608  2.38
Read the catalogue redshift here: 0.17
